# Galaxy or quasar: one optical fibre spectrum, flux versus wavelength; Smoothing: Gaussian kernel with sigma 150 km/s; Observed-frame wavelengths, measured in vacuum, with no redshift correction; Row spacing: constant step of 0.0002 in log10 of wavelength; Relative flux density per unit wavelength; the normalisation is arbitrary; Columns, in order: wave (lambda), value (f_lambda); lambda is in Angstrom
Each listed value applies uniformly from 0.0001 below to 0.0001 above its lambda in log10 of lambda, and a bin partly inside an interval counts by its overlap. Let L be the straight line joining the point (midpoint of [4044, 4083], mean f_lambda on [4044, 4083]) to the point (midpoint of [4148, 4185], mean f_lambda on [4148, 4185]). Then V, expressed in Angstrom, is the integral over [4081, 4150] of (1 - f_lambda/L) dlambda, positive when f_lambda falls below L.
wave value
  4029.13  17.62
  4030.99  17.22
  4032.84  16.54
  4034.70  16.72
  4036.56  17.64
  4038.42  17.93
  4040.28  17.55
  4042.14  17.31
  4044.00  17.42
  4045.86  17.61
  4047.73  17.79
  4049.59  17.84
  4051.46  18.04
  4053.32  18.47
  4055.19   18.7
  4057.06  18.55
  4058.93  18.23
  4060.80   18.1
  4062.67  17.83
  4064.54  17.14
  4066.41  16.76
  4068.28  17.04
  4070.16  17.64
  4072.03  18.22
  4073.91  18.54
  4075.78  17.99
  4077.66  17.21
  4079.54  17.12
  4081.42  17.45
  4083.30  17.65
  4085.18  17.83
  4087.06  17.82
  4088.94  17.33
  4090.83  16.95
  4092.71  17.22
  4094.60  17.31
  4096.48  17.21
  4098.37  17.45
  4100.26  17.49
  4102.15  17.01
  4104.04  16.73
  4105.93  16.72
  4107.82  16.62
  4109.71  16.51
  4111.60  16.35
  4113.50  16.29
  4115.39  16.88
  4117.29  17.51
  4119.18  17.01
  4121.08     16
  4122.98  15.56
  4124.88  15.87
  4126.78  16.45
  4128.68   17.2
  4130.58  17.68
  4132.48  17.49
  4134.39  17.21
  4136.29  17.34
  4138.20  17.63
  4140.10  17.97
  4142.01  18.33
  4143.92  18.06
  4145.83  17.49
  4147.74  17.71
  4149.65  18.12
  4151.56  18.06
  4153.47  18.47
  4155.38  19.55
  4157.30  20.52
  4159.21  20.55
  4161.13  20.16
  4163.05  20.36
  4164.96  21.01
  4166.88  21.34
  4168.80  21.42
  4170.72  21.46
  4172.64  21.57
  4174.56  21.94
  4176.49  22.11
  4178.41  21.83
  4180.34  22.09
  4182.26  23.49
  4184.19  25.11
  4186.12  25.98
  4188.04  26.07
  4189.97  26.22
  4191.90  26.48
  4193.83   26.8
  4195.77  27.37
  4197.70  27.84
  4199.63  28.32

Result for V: 7.8 Angstrom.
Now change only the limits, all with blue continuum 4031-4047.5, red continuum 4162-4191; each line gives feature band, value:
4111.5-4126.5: 3.0 Angstrom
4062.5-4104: 3.6 Angstrom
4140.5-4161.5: 2.9 Angstrom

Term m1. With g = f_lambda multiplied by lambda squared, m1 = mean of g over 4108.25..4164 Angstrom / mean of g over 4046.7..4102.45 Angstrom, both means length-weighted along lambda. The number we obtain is 1.0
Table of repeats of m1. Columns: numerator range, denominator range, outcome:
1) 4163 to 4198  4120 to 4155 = 1.39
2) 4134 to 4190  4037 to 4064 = 1.21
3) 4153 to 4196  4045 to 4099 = 1.35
